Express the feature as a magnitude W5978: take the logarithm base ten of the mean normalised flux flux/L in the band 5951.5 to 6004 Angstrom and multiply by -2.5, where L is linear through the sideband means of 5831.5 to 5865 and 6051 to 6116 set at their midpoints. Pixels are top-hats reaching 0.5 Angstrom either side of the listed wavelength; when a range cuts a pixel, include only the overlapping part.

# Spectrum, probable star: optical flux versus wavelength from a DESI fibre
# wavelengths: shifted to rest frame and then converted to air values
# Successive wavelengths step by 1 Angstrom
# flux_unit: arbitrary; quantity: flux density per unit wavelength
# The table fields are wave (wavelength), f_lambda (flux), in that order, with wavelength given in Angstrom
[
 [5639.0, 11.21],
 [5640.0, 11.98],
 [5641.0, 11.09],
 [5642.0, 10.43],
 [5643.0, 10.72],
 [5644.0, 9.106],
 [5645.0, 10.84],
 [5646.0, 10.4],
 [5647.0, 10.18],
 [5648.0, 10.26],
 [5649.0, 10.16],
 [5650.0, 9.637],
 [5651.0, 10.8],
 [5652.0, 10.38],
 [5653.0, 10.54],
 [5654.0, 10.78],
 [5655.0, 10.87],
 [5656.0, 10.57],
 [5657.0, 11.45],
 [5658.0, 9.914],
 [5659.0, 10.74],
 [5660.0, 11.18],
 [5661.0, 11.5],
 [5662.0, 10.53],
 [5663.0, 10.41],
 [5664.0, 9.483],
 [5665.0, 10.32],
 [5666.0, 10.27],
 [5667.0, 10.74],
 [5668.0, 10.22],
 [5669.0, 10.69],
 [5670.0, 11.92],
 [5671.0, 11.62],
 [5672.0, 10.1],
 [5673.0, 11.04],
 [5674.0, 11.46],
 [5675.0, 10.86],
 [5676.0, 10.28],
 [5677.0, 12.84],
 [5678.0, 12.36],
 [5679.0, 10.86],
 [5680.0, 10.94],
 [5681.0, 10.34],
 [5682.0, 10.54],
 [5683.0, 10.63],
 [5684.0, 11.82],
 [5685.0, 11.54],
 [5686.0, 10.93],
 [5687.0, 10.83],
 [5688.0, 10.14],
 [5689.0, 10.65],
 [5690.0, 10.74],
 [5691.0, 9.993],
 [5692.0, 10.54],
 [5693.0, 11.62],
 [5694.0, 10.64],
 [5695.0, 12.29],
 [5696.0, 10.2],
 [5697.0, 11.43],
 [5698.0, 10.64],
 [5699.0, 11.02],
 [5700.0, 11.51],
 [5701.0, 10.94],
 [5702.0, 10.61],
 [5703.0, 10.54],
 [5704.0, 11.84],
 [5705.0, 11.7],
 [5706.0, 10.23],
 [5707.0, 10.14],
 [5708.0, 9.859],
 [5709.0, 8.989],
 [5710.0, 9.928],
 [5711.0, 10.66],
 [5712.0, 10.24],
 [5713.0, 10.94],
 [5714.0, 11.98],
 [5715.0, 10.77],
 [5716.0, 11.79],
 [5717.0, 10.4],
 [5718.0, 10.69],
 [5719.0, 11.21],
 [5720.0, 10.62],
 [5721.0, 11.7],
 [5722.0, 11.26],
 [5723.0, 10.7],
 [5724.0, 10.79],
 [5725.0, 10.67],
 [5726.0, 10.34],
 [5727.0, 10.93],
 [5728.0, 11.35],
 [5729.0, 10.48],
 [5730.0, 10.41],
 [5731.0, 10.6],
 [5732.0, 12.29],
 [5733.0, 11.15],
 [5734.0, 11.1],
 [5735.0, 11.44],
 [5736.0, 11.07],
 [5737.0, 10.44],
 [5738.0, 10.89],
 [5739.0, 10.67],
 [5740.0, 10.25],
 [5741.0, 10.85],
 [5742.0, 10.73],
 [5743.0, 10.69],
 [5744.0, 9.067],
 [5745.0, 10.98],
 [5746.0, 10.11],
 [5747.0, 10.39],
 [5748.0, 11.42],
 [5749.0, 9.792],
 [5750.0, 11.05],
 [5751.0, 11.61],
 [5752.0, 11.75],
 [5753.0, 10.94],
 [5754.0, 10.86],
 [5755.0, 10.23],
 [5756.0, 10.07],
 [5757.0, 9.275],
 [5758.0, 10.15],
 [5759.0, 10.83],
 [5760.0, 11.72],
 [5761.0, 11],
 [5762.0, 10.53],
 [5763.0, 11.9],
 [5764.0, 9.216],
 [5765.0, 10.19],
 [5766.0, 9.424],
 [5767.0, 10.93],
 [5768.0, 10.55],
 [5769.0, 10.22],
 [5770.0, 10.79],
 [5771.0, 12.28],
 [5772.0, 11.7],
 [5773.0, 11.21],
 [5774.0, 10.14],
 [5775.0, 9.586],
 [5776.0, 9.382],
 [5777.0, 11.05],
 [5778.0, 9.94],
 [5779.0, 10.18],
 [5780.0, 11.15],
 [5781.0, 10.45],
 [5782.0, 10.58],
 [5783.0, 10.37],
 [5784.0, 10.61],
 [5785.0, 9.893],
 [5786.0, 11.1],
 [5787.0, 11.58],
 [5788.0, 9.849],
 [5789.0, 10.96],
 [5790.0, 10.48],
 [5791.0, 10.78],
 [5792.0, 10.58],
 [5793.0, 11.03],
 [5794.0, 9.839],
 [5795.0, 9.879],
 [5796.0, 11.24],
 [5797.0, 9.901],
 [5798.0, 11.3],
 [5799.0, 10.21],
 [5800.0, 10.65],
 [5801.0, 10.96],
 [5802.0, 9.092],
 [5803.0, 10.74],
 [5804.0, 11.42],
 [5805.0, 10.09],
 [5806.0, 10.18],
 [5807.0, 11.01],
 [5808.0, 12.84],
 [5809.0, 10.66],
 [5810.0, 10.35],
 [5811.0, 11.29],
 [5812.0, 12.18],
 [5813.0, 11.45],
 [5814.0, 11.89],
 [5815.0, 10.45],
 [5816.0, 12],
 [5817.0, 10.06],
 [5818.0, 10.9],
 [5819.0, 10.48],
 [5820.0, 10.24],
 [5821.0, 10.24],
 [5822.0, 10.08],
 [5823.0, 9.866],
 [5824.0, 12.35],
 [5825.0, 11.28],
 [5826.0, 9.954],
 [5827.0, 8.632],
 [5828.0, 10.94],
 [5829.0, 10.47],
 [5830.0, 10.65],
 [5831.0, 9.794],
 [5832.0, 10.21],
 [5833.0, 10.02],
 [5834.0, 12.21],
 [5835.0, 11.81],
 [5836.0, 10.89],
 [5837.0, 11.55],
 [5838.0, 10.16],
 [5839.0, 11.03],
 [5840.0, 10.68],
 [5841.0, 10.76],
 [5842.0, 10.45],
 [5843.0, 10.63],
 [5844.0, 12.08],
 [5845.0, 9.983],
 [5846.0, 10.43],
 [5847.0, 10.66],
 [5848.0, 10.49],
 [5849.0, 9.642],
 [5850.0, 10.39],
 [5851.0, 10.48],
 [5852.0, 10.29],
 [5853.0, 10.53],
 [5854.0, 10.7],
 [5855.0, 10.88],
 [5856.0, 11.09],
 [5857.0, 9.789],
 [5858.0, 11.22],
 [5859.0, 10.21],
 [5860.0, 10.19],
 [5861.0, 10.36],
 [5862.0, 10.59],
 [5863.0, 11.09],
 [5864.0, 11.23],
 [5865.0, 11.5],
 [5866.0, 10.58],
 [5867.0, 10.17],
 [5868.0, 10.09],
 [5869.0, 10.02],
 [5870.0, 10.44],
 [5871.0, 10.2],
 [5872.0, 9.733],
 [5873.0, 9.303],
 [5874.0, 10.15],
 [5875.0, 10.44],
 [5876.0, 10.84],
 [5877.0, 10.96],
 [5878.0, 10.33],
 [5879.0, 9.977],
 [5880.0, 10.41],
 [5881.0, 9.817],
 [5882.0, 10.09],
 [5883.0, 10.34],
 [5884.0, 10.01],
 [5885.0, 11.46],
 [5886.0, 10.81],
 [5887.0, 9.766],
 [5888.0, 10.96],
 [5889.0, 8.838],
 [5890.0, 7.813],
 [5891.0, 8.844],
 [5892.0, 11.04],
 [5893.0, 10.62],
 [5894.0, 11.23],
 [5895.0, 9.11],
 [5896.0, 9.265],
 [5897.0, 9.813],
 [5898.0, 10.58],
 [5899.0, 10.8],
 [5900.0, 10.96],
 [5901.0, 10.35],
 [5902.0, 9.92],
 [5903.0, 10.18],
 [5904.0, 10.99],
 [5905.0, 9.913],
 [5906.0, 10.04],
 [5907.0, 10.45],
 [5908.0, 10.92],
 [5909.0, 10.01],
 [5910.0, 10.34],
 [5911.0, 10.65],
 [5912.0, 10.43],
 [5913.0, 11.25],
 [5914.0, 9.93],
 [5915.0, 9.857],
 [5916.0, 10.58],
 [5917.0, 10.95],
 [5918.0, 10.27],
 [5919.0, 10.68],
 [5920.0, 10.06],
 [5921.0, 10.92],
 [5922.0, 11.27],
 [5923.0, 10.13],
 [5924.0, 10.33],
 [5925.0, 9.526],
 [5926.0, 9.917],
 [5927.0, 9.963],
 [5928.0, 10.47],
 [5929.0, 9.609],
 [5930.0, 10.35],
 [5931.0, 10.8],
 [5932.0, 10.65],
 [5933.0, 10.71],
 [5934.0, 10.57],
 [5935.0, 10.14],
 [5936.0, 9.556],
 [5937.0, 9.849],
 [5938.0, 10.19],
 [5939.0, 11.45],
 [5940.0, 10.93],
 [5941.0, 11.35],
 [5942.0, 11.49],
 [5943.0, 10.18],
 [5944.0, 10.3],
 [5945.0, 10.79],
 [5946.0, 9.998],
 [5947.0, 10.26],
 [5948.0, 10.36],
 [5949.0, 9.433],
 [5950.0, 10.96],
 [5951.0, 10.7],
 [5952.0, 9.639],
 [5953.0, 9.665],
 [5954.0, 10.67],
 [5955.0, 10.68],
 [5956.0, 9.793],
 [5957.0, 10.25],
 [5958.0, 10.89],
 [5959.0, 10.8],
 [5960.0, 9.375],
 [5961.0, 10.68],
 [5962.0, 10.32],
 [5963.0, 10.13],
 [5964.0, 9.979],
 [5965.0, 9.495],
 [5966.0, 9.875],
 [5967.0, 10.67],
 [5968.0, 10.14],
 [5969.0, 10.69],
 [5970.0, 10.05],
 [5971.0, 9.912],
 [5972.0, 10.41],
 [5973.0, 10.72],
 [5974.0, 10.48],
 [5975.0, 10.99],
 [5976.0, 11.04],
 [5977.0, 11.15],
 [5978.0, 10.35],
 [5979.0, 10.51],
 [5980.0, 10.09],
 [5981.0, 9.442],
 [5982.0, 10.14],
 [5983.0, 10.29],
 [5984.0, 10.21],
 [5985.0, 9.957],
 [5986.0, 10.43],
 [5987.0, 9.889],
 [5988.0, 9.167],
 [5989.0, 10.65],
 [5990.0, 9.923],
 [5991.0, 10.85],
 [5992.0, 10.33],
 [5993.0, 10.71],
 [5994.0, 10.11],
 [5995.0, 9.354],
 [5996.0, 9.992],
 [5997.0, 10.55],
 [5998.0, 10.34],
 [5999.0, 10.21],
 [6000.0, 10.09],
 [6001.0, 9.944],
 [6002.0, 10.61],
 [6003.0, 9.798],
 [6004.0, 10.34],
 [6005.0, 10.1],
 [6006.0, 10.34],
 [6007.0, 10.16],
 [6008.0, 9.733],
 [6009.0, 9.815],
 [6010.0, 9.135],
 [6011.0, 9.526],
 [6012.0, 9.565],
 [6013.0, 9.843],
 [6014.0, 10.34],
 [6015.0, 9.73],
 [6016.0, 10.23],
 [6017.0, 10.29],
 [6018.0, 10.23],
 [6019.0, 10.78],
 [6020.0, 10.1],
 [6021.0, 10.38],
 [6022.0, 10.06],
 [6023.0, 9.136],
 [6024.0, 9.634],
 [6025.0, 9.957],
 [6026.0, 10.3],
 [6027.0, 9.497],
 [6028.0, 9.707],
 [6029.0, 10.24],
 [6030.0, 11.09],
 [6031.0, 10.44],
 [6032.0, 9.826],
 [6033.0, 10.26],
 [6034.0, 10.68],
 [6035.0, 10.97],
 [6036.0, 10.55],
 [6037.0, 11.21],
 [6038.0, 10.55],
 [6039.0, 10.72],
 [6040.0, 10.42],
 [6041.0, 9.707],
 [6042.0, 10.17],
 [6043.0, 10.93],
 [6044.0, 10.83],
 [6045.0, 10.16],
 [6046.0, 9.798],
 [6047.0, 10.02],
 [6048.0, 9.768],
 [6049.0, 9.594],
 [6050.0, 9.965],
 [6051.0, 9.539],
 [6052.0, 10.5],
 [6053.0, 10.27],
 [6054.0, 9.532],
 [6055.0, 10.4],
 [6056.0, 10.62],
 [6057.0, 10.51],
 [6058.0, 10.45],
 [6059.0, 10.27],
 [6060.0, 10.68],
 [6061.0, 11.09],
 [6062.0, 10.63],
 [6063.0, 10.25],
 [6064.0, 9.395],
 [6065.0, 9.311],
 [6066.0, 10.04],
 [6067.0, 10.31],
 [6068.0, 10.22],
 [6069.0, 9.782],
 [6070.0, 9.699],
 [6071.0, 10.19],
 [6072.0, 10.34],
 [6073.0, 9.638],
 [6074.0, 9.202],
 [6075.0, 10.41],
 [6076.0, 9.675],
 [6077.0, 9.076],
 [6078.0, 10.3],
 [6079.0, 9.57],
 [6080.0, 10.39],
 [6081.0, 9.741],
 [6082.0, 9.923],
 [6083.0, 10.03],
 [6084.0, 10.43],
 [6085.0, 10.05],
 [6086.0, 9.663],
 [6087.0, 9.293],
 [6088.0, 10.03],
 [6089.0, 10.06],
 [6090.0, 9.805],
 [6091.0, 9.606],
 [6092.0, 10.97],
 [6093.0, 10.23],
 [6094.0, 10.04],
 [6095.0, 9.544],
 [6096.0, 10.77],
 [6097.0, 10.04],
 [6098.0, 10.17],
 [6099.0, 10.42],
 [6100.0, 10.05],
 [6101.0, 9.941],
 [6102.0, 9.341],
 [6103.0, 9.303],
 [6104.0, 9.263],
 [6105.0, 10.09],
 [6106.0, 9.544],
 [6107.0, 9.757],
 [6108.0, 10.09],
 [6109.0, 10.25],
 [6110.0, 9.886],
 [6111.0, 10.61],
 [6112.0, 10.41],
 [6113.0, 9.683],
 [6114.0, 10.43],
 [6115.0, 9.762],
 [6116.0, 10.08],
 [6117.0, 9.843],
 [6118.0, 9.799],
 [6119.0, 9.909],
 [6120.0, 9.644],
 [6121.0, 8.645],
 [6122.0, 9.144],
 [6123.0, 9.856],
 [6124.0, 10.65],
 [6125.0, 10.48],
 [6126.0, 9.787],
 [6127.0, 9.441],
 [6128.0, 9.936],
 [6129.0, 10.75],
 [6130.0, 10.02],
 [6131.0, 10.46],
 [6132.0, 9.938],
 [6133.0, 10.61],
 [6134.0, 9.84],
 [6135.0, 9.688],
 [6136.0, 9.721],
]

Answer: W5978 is 0.01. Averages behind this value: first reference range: 10.7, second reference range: 10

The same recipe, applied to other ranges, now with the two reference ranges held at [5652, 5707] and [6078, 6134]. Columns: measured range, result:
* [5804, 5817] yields -0.06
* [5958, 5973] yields 0.01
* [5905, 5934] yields 0.00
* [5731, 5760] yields 0.00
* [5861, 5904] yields 0.02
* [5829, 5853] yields -0.01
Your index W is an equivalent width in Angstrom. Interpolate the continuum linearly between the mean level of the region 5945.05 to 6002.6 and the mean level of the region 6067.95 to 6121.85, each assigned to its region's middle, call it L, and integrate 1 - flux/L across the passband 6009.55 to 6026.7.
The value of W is 0.3 Angstrom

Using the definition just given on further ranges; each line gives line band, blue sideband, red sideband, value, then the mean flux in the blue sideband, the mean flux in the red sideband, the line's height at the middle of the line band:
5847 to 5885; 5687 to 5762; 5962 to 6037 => 0.2 Angstrom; 10.8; 10.2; 10.5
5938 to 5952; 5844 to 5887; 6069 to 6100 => -0.4 Angstrom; 10.4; 9.97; 10.3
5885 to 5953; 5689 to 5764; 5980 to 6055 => 0.2 Angstrom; 10.8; 10.1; 10.4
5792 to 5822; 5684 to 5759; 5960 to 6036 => -0.5 Angstrom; 10.8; 10.2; 10.6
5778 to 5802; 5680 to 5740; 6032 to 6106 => 0.3 Angstrom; 10.8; 10.1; 10.7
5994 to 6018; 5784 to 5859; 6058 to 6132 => 0.5 Angstrom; 10.7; 9.98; 10.2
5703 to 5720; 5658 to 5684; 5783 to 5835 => 0.2 Angstrom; 10.9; 10.7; 10.8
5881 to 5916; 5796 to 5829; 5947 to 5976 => 0.9 Angstrom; 10.7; 10.3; 10.5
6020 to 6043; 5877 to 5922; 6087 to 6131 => -0.4 Angstrom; 10.3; 9.95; 10.1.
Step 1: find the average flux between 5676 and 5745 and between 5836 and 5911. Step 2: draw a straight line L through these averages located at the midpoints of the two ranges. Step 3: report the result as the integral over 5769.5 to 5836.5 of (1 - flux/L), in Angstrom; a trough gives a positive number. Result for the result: -0.6 Angstrom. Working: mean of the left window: 10.9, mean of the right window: 10.4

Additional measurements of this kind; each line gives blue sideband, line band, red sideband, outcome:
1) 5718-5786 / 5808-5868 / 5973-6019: -1.16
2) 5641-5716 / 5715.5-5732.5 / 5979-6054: -0.46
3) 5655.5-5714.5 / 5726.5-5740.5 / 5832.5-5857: -0.18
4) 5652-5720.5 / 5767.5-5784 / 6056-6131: 0.07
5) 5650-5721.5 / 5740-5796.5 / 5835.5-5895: 0.27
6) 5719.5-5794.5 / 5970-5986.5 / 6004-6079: -0.21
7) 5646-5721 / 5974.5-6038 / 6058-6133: -0.17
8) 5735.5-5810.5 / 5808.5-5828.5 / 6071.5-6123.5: -0.48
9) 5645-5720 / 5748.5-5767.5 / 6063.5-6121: 0.03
